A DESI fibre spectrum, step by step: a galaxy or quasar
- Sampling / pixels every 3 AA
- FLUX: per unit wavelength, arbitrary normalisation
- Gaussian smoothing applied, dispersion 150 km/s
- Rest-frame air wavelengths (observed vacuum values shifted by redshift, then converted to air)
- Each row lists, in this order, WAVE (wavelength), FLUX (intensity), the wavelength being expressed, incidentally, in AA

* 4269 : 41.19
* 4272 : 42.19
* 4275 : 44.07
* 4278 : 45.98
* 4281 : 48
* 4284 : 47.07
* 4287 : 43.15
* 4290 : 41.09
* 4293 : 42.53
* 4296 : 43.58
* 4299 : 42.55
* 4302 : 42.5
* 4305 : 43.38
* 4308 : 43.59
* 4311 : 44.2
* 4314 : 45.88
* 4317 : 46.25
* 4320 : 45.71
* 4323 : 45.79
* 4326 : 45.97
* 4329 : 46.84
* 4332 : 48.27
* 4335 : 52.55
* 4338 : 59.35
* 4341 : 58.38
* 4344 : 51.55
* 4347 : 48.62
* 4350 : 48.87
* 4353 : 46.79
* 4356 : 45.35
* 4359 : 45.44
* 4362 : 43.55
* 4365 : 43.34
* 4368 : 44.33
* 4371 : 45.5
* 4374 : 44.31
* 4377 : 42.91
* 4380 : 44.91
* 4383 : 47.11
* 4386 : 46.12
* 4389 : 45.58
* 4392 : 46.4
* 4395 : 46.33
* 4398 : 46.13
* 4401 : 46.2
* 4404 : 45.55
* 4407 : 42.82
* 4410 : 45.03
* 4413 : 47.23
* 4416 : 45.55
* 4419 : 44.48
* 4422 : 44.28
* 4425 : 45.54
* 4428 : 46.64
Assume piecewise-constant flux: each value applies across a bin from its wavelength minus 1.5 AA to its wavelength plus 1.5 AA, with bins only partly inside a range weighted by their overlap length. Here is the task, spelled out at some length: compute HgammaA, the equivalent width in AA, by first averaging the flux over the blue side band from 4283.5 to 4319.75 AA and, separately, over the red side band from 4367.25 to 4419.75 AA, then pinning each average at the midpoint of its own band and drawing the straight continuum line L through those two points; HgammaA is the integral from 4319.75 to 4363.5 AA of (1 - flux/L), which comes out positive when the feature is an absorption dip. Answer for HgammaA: -4.4 AA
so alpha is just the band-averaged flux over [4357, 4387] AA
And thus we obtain 44.7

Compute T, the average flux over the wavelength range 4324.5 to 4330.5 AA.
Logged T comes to 46.4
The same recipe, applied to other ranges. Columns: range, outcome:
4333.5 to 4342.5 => 56.8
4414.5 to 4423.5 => 44.8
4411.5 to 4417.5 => 46.4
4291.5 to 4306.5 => 42.9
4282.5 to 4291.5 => 43.8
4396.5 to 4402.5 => 46.2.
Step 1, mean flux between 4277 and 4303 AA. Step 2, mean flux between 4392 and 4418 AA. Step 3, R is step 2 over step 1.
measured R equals 1.04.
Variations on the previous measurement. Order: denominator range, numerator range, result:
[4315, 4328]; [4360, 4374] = 0.96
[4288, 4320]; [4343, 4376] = 1.05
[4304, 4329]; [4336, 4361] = 1.12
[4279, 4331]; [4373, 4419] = 1.02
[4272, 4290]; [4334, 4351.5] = 1.18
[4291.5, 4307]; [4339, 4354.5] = 1.19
